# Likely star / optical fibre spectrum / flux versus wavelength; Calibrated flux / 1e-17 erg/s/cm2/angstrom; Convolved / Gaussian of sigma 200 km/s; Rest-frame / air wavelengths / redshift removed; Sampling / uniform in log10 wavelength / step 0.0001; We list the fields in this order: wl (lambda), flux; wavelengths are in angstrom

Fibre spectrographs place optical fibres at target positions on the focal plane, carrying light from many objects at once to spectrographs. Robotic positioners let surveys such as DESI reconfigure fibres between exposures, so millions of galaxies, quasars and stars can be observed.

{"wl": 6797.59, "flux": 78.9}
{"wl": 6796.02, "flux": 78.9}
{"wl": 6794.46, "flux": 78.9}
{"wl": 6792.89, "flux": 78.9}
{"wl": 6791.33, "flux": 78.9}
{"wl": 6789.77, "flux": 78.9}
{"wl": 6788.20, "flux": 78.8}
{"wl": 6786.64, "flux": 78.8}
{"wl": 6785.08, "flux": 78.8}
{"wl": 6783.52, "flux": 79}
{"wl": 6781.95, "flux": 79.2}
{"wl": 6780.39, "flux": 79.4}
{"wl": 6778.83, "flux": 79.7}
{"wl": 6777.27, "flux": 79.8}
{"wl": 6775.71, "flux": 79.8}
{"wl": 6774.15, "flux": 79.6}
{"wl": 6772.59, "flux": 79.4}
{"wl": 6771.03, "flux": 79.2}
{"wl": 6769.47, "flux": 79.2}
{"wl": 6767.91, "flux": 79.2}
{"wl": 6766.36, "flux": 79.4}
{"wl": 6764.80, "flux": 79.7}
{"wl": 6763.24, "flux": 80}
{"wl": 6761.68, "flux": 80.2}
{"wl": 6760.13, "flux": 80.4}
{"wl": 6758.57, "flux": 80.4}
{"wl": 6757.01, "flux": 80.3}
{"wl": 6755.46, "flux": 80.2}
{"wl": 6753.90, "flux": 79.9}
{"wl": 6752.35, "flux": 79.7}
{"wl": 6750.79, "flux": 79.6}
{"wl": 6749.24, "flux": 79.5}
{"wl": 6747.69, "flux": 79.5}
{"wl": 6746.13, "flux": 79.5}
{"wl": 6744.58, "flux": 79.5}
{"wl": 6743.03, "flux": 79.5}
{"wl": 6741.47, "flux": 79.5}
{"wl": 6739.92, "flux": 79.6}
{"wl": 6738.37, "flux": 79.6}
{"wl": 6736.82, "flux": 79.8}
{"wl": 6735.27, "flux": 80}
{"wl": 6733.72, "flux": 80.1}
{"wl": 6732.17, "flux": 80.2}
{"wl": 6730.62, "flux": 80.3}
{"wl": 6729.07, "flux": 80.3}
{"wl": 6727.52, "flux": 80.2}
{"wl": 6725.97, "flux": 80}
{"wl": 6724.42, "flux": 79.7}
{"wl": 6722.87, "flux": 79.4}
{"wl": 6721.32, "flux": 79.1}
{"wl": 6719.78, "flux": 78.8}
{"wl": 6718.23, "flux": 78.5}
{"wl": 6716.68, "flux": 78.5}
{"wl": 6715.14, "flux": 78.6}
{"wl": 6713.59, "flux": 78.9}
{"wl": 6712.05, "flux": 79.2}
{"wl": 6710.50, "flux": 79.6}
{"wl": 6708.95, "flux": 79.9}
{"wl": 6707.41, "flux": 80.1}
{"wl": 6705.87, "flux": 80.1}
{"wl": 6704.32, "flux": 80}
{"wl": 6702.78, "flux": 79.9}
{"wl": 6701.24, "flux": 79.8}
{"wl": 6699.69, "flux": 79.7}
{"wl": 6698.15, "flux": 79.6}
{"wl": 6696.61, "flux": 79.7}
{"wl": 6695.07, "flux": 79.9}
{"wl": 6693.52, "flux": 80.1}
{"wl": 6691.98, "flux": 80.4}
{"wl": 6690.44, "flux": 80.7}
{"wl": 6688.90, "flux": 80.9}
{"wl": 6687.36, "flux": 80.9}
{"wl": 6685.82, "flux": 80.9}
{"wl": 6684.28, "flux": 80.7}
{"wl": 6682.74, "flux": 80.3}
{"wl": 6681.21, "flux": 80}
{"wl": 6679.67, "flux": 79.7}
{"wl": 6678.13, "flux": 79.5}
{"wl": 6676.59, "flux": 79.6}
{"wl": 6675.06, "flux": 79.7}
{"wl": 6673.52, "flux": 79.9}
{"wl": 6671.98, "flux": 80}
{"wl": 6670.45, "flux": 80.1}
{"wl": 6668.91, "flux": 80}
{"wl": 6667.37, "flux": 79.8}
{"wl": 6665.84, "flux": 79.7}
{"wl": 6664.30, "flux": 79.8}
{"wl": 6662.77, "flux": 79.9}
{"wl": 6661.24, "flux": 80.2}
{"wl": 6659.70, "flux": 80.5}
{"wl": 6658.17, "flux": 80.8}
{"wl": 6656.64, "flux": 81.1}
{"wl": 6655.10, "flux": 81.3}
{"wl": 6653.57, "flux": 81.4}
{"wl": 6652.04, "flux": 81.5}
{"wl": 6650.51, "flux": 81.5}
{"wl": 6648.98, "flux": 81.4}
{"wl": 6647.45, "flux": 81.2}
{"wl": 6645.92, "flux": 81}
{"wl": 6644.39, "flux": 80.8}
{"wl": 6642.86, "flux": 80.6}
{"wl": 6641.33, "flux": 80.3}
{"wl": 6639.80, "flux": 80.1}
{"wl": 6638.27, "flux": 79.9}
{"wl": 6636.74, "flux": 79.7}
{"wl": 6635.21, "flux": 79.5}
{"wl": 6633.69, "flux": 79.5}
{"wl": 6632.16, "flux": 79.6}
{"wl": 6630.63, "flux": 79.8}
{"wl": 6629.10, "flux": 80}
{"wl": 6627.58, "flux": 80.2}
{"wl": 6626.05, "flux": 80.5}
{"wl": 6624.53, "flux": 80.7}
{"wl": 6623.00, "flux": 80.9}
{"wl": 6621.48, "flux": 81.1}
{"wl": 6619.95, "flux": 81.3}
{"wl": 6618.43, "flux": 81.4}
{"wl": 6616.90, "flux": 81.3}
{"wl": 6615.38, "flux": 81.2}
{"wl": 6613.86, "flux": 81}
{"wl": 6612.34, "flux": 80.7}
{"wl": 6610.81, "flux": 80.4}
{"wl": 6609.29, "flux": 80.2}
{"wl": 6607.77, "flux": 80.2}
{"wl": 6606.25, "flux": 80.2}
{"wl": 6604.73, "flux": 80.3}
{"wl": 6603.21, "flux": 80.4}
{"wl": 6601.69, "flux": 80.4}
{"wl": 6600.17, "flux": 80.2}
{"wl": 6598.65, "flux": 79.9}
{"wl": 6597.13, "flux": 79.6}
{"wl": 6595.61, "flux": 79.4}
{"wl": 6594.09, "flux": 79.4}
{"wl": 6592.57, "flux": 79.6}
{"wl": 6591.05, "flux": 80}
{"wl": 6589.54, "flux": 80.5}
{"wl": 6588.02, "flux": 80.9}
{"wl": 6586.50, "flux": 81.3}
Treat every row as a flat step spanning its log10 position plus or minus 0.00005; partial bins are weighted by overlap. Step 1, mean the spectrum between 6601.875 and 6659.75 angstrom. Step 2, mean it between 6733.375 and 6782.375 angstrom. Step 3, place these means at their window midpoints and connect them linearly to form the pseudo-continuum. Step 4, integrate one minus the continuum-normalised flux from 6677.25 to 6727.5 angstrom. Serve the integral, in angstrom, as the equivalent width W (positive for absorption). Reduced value 0.2 angstrom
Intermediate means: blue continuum 80.6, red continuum 79.7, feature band 79.8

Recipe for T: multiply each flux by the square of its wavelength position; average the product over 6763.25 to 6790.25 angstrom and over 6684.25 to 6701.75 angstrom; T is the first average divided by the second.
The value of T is 1.01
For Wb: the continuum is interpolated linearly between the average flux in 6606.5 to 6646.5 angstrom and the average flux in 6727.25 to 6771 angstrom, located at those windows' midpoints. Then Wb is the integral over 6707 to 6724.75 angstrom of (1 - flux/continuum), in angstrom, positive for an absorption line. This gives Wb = 0.2 angstrom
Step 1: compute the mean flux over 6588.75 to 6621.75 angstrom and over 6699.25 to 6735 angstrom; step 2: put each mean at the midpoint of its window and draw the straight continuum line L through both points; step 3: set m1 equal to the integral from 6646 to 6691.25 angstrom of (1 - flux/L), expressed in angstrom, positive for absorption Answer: -0.3 angstrom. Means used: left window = 80.4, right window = 79.6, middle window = 80.5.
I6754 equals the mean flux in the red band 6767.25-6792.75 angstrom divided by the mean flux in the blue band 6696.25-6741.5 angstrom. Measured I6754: 1.0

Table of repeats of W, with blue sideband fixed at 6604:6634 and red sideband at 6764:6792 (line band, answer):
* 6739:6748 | 0.0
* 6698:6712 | 0.0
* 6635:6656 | -0.1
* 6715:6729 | 0.1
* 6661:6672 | 0.0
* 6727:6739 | -0.1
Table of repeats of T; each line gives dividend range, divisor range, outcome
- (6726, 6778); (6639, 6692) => 1.02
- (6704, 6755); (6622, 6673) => 1.01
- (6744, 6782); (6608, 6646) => 1.03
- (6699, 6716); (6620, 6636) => 1.02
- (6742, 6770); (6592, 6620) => 1.04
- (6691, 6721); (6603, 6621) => 1.01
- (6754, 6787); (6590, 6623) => 1.04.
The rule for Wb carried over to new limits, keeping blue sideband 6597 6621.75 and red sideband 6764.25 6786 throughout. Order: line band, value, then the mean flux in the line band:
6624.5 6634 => 0.1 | 80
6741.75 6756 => 0.0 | 79.6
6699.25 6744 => 0.1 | 79.6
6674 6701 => 0.0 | 80.1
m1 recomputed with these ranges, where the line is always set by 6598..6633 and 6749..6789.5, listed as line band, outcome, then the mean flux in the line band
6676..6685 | 0.0 angstrom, 80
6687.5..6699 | 0.0 angstrom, 80.2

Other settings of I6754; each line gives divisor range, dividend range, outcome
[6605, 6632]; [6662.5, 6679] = 0.99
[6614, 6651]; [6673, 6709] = 0.99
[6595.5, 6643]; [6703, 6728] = 0.99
